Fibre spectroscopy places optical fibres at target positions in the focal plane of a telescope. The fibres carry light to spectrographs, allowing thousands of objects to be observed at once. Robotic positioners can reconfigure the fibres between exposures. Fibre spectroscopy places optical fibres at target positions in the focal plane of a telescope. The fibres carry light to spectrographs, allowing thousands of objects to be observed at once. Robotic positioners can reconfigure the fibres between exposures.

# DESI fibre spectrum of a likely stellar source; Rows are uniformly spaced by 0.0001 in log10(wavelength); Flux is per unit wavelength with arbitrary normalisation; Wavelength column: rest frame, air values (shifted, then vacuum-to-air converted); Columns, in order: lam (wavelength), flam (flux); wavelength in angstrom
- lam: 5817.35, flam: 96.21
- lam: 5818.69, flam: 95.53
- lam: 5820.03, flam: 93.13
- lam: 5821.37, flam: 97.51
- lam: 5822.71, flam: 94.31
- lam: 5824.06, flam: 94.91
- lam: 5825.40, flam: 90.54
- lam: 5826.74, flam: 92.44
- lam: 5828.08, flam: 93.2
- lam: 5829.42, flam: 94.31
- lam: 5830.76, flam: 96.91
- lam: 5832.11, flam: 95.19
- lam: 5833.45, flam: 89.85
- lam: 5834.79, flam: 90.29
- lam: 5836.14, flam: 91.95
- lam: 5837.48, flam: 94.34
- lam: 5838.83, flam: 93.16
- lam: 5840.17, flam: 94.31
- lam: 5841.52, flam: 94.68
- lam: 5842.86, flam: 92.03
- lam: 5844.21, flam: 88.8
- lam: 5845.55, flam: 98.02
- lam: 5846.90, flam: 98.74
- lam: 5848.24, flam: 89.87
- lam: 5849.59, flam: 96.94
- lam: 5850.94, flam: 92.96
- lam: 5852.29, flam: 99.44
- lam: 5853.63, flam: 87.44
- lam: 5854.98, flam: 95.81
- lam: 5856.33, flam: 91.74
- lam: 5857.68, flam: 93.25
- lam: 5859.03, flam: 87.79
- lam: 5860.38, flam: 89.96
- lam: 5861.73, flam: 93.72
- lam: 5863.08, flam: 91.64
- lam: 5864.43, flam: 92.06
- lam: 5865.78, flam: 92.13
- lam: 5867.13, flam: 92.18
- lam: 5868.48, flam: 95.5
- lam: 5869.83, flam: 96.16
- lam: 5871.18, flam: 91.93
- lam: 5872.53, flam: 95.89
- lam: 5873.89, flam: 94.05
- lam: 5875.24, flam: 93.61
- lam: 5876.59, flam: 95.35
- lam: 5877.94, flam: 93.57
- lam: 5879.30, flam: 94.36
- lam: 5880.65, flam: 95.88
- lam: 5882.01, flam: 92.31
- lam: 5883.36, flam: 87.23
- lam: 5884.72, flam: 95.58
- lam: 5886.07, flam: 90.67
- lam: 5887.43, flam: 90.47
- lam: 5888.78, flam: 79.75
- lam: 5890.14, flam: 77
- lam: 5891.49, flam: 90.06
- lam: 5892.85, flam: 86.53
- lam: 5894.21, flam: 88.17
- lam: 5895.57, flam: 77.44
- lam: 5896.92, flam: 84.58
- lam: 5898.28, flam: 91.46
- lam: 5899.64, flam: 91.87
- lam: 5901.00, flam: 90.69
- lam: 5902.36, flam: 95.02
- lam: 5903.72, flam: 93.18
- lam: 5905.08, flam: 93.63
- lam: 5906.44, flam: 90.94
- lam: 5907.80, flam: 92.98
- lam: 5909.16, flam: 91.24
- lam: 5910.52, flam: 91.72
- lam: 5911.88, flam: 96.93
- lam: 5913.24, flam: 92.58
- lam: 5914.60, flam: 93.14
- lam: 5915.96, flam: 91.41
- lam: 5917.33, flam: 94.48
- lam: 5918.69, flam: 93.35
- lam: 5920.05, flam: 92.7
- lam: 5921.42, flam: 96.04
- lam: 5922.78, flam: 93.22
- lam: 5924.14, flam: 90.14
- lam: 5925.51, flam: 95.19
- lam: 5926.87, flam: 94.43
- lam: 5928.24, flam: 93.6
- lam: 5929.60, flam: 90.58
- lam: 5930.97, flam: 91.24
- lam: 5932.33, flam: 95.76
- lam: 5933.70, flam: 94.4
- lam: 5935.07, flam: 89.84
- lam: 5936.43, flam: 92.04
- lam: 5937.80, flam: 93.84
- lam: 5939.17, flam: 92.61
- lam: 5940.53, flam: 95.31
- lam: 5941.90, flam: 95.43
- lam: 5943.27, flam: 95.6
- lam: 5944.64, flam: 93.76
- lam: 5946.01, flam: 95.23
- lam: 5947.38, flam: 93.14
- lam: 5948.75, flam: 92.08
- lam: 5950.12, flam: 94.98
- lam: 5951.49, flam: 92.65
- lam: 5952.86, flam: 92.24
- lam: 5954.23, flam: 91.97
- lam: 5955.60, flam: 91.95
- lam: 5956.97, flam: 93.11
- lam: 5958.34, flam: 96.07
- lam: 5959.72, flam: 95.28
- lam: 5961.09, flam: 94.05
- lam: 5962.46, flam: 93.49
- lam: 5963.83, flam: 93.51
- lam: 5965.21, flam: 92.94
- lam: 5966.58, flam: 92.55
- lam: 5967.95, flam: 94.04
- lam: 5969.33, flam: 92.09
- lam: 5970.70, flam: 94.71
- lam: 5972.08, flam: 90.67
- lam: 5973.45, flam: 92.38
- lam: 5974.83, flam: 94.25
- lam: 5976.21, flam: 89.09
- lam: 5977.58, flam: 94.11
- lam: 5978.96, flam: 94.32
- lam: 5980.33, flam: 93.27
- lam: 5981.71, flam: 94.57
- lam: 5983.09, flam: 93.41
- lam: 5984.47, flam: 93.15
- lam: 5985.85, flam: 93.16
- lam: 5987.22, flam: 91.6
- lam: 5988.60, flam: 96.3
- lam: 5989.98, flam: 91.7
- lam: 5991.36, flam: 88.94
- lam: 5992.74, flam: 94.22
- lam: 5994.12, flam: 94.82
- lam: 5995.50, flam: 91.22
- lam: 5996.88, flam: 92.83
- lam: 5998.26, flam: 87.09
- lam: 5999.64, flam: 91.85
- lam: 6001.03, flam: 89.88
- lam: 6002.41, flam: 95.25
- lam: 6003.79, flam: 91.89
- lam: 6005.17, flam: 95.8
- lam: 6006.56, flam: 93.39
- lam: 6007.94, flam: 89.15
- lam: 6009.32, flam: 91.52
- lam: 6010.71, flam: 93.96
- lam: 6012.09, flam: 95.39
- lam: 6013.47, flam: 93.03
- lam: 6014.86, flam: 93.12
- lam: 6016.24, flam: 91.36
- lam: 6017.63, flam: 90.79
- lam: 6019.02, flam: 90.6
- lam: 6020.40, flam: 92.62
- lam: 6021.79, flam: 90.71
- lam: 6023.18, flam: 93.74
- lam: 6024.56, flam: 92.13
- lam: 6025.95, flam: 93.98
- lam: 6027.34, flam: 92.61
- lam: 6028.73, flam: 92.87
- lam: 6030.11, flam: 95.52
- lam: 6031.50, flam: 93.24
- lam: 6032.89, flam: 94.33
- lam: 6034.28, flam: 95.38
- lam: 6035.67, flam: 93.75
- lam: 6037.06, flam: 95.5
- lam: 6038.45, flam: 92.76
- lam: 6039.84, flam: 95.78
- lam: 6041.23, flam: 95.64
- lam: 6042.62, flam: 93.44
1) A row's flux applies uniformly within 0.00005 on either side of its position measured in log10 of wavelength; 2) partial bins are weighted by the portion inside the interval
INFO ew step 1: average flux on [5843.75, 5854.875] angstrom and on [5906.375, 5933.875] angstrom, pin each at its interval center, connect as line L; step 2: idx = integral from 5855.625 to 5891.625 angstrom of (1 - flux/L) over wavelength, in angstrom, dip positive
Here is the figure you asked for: 0.9 angstrom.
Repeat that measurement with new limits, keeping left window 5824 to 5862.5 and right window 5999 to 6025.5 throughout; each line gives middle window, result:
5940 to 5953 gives -0.2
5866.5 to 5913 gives 0.9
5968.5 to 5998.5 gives -0.1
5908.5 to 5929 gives -0.1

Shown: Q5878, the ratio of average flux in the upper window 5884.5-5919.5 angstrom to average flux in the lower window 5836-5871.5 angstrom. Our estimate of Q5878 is 1.0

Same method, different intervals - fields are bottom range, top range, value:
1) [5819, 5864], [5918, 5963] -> 1.00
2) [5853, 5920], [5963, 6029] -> 1.01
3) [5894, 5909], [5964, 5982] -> 1.03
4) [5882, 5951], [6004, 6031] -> 1.01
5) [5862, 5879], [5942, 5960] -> 1.00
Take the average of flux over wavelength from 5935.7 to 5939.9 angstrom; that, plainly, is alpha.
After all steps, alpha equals 93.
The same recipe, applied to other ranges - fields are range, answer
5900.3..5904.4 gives 92.9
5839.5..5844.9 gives 92.5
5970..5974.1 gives 92.7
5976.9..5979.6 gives 94.1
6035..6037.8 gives 94.6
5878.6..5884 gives 92.4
